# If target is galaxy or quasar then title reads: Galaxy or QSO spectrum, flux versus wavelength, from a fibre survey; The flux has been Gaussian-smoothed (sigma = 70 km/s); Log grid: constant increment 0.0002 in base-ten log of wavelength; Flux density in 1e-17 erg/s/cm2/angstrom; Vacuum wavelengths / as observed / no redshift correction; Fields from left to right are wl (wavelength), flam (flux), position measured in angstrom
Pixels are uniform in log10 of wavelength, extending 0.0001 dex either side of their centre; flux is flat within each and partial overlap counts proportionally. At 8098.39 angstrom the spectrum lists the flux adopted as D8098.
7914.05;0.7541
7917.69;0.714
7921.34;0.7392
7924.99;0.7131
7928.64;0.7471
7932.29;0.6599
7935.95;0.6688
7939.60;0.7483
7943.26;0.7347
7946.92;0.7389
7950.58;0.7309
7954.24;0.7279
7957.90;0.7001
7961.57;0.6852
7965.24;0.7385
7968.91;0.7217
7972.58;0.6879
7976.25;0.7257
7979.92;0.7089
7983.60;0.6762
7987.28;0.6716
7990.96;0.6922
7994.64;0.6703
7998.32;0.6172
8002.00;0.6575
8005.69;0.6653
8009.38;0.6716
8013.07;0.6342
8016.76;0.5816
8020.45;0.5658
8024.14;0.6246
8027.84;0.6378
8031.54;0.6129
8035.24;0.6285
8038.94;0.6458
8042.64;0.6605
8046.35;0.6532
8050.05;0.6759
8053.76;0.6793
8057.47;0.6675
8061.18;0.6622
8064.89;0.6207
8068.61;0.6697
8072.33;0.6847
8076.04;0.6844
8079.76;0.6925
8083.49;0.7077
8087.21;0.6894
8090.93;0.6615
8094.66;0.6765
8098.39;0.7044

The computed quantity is 0.7044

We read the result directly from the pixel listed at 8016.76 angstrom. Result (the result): 0.5816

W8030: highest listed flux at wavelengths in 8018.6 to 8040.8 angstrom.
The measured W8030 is 0.6458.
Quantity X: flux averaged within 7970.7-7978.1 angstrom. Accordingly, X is 0.708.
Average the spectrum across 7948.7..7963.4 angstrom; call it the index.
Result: 0.711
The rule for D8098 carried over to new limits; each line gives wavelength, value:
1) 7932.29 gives 0.6599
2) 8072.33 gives 0.6847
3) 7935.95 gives 0.6688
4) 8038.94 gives 0.6458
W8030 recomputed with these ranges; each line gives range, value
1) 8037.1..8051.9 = 0.6759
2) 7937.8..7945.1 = 0.7483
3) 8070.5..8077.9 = 0.6847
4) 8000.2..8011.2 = 0.6716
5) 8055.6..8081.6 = 0.6925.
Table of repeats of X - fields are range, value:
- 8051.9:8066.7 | 0.658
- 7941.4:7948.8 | 0.736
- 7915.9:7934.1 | 0.715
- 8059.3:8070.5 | 0.651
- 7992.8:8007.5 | 0.653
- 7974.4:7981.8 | 0.717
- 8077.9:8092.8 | 0.688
